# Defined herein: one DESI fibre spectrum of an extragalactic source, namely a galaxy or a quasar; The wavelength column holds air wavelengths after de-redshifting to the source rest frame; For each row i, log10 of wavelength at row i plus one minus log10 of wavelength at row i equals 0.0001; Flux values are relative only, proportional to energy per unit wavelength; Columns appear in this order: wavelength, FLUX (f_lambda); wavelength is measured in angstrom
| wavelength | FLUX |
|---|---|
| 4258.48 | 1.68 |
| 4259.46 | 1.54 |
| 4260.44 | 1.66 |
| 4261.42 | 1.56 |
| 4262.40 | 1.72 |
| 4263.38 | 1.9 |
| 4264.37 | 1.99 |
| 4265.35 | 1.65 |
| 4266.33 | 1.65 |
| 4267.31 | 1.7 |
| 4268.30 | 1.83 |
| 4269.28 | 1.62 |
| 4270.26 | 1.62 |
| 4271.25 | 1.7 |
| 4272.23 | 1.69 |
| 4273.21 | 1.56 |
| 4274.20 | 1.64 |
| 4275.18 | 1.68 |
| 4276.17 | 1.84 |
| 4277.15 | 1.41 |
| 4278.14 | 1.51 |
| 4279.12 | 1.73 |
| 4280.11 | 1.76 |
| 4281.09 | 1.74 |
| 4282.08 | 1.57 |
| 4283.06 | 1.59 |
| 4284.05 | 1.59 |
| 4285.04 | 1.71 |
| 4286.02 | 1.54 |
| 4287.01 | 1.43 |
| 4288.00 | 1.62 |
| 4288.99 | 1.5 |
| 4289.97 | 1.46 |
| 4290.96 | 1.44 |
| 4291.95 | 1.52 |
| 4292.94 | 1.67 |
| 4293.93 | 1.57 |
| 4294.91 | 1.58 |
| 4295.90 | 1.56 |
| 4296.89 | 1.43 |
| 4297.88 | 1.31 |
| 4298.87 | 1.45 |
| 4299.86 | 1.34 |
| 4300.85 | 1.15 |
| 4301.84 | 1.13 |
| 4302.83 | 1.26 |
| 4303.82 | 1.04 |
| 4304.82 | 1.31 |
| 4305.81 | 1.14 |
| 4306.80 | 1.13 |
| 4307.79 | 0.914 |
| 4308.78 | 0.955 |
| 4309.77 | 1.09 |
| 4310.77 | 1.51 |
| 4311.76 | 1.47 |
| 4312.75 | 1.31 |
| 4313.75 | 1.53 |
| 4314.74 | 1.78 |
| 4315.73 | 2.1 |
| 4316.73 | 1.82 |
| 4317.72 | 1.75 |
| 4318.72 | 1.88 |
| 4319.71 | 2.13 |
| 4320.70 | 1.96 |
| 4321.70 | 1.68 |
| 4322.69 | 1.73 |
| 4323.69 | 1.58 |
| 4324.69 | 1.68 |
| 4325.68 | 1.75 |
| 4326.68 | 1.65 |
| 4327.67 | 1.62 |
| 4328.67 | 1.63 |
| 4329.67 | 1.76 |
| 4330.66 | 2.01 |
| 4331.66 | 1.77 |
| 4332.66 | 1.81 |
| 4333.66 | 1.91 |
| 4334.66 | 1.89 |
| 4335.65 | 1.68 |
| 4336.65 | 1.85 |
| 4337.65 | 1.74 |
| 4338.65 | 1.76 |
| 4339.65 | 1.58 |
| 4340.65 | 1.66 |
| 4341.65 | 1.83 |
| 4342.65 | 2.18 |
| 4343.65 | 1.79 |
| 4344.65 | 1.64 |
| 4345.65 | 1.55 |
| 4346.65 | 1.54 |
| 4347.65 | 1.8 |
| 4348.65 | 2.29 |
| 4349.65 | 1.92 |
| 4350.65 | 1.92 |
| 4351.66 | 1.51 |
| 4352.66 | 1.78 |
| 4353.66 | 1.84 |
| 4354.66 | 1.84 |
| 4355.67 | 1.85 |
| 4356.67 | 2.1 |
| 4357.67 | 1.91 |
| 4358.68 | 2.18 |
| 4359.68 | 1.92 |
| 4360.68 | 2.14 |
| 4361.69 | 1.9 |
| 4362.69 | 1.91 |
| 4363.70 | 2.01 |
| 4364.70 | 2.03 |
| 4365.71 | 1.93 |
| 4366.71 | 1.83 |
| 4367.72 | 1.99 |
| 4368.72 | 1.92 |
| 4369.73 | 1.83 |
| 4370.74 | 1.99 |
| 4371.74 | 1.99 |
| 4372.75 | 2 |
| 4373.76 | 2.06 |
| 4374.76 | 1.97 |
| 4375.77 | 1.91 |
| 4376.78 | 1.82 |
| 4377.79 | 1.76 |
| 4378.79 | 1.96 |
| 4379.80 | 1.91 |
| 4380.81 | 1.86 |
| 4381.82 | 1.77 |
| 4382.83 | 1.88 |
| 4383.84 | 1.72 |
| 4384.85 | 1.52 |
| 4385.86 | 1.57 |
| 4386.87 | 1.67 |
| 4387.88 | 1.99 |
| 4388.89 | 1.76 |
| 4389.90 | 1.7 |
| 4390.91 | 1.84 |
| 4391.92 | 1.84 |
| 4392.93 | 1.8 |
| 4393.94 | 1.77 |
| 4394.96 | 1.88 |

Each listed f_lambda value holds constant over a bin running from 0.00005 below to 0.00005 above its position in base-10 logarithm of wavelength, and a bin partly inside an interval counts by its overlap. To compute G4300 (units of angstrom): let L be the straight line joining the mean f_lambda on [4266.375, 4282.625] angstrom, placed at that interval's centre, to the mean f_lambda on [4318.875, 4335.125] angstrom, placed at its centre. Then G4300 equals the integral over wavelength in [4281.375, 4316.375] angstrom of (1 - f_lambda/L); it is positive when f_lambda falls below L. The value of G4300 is 6.0 angstrom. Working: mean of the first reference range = 1.66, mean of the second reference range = 1.79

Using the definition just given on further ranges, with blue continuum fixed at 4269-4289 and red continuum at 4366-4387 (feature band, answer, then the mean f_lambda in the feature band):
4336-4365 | -1.0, 1.86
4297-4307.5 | 2.8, 1.23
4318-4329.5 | -0.2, 1.75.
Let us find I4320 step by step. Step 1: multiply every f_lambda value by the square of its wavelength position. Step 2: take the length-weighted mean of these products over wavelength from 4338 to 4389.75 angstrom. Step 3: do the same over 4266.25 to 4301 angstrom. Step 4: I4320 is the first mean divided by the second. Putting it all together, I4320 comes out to 1.2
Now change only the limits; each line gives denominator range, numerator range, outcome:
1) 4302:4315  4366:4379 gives 1.58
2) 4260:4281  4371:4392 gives 1.14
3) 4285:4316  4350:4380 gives 1.42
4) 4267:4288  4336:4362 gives 1.16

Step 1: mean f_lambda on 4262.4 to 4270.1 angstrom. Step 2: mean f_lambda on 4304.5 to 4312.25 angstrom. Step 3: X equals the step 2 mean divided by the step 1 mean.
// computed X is 0.68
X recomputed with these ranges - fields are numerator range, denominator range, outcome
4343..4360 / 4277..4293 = 1.17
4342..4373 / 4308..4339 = 1.12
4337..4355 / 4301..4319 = 1.29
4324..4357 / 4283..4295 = 1.15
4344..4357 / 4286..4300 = 1.21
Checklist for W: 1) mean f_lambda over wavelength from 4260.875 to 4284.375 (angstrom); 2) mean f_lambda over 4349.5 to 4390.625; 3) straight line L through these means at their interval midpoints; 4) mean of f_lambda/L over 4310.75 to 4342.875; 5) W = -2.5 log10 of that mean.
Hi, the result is 0.02 mag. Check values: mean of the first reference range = 1.68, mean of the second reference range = 1.88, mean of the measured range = 1.76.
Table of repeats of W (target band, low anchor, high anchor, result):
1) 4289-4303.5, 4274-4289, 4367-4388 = 0.17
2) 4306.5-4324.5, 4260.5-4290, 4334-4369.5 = 0.12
